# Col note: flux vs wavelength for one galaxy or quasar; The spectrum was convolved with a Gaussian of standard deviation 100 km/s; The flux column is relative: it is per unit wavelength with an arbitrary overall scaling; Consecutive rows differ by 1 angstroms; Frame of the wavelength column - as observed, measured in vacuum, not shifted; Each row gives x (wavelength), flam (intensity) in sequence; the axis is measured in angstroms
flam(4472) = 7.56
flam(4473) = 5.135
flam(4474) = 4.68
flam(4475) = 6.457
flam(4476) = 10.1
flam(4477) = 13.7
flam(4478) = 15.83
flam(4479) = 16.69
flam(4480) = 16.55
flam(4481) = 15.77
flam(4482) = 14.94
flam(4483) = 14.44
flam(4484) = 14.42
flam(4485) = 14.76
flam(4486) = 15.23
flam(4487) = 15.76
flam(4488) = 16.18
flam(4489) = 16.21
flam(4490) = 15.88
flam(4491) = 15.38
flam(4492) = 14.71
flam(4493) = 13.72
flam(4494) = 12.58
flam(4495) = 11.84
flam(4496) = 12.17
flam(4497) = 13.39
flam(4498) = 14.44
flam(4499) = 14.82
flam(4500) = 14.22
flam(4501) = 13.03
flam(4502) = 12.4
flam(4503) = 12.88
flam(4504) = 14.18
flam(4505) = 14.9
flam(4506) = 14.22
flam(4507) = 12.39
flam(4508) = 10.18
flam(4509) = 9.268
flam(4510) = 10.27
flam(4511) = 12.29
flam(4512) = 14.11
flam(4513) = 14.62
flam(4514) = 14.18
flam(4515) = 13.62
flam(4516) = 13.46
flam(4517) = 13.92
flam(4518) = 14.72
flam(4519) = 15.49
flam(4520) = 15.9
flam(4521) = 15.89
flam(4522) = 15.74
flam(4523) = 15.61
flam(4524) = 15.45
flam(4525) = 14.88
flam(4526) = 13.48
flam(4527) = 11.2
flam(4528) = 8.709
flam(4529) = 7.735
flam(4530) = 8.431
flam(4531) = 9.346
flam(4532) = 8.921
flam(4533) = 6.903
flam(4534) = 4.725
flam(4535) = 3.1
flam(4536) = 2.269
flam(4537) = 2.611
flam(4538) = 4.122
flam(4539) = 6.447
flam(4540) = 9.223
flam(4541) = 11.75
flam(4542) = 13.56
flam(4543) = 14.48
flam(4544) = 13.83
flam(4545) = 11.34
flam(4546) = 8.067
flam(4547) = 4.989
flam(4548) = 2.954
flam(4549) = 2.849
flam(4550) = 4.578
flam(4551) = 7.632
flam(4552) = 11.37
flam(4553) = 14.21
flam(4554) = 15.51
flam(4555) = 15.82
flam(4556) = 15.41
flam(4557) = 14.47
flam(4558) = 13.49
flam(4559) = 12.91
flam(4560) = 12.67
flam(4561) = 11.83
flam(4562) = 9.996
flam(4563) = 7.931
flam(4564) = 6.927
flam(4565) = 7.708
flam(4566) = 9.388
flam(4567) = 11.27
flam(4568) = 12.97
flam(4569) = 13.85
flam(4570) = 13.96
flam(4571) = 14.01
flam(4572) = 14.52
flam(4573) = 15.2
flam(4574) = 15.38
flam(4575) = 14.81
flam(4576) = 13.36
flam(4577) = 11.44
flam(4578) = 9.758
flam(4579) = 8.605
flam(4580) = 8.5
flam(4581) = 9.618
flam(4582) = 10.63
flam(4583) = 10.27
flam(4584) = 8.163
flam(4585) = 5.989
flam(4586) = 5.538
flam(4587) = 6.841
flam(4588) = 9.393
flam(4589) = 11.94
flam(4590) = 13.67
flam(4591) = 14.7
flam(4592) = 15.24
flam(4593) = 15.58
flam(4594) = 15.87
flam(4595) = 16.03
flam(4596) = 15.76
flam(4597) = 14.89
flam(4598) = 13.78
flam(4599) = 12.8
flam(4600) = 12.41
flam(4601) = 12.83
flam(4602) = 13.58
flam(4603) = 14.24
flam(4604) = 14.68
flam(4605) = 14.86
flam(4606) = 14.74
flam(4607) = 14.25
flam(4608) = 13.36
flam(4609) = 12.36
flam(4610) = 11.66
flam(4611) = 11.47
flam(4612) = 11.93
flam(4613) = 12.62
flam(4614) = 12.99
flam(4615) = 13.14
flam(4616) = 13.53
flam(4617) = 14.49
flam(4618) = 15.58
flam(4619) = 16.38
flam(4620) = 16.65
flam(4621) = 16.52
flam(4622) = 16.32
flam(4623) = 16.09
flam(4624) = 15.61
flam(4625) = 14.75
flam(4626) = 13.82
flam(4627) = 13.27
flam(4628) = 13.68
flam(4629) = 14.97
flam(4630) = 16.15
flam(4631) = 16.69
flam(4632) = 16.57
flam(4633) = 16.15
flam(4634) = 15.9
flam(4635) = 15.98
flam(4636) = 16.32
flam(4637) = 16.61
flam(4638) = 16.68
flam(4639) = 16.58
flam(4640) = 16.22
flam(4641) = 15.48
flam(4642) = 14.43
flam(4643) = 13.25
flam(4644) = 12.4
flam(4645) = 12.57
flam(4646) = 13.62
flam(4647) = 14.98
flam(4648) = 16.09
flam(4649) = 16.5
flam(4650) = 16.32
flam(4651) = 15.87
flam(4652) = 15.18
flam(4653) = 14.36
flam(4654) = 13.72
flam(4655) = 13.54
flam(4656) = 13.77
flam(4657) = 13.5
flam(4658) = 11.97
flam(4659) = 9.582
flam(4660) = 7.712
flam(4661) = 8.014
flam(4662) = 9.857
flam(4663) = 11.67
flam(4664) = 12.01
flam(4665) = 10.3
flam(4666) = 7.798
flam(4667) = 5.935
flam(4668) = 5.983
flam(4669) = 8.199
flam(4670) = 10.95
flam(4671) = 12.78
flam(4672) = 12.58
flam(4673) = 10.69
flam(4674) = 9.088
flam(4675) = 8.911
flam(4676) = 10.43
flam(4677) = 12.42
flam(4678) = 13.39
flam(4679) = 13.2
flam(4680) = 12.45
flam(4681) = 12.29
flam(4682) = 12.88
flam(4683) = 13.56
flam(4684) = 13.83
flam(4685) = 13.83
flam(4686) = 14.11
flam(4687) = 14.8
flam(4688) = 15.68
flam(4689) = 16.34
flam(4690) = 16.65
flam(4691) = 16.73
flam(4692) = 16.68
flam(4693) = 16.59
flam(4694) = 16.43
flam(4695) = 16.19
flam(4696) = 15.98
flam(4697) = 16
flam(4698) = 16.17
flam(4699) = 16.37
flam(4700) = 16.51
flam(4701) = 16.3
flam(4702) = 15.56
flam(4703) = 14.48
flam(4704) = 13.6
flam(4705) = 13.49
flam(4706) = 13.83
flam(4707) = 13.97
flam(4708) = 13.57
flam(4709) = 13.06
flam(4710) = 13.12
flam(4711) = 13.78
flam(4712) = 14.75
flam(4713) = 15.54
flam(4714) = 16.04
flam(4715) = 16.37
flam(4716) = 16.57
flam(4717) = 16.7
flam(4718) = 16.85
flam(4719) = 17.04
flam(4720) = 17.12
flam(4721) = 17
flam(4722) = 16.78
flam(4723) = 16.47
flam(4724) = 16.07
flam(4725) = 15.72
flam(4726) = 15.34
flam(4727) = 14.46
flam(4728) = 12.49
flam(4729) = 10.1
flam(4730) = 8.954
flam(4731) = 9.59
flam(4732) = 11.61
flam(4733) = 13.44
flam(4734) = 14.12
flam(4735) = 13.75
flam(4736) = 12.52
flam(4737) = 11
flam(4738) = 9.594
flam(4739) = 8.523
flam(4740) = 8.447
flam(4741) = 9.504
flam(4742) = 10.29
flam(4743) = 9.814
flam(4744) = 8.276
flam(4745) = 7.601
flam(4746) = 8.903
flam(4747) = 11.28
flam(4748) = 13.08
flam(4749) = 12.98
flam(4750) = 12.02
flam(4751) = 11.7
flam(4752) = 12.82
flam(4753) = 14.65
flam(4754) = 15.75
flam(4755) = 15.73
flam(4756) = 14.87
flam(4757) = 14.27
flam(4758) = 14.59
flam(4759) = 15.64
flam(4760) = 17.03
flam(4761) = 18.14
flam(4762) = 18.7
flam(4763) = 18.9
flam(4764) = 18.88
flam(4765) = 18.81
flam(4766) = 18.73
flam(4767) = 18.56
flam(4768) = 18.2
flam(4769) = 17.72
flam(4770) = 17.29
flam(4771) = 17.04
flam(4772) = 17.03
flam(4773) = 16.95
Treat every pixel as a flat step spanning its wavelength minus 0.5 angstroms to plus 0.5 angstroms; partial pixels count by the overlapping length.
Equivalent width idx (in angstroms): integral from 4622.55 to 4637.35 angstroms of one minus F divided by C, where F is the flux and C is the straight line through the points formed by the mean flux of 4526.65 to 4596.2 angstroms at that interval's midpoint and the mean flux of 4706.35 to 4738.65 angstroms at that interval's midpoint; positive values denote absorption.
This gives -4.28 angstroms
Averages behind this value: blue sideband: 10.4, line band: 15.5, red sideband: 14.1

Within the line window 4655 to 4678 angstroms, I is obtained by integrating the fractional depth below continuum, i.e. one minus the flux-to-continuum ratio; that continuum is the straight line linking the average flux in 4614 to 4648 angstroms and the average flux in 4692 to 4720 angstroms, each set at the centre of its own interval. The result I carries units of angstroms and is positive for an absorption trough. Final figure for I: 7.5 angstroms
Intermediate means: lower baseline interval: 15.2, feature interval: 10.3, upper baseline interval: 15.4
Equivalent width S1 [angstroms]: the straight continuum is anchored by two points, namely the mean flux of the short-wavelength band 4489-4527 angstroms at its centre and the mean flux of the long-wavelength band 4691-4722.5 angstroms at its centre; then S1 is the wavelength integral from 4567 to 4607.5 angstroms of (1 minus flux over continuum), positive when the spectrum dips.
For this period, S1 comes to 5.3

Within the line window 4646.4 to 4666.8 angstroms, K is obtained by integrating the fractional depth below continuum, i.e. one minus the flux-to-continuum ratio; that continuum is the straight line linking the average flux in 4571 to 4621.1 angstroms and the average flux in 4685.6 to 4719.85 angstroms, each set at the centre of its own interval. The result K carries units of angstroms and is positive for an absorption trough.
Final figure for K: 2.5 angstroms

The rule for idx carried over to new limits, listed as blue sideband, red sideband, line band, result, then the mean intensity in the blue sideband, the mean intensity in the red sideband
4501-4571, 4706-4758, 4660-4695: 1.1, 11.1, 13.2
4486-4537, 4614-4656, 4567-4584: 2.1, 12.5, 15.2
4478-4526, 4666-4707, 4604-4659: -3.7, 14.2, 13.5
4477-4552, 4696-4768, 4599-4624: -2.0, 12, 14.2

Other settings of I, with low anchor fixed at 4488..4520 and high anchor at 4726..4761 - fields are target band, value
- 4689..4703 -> -4.3 angstroms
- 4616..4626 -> -2.1 angstroms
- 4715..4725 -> -3.5 angstroms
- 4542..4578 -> 4.9 angstroms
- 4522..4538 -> 5.4 angstroms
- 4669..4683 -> 1.0 angstroms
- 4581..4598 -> 1.6 angstroms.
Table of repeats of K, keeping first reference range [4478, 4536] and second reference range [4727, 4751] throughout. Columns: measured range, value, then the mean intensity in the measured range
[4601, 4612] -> -1.15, 13.4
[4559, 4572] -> 1.33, 11.2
